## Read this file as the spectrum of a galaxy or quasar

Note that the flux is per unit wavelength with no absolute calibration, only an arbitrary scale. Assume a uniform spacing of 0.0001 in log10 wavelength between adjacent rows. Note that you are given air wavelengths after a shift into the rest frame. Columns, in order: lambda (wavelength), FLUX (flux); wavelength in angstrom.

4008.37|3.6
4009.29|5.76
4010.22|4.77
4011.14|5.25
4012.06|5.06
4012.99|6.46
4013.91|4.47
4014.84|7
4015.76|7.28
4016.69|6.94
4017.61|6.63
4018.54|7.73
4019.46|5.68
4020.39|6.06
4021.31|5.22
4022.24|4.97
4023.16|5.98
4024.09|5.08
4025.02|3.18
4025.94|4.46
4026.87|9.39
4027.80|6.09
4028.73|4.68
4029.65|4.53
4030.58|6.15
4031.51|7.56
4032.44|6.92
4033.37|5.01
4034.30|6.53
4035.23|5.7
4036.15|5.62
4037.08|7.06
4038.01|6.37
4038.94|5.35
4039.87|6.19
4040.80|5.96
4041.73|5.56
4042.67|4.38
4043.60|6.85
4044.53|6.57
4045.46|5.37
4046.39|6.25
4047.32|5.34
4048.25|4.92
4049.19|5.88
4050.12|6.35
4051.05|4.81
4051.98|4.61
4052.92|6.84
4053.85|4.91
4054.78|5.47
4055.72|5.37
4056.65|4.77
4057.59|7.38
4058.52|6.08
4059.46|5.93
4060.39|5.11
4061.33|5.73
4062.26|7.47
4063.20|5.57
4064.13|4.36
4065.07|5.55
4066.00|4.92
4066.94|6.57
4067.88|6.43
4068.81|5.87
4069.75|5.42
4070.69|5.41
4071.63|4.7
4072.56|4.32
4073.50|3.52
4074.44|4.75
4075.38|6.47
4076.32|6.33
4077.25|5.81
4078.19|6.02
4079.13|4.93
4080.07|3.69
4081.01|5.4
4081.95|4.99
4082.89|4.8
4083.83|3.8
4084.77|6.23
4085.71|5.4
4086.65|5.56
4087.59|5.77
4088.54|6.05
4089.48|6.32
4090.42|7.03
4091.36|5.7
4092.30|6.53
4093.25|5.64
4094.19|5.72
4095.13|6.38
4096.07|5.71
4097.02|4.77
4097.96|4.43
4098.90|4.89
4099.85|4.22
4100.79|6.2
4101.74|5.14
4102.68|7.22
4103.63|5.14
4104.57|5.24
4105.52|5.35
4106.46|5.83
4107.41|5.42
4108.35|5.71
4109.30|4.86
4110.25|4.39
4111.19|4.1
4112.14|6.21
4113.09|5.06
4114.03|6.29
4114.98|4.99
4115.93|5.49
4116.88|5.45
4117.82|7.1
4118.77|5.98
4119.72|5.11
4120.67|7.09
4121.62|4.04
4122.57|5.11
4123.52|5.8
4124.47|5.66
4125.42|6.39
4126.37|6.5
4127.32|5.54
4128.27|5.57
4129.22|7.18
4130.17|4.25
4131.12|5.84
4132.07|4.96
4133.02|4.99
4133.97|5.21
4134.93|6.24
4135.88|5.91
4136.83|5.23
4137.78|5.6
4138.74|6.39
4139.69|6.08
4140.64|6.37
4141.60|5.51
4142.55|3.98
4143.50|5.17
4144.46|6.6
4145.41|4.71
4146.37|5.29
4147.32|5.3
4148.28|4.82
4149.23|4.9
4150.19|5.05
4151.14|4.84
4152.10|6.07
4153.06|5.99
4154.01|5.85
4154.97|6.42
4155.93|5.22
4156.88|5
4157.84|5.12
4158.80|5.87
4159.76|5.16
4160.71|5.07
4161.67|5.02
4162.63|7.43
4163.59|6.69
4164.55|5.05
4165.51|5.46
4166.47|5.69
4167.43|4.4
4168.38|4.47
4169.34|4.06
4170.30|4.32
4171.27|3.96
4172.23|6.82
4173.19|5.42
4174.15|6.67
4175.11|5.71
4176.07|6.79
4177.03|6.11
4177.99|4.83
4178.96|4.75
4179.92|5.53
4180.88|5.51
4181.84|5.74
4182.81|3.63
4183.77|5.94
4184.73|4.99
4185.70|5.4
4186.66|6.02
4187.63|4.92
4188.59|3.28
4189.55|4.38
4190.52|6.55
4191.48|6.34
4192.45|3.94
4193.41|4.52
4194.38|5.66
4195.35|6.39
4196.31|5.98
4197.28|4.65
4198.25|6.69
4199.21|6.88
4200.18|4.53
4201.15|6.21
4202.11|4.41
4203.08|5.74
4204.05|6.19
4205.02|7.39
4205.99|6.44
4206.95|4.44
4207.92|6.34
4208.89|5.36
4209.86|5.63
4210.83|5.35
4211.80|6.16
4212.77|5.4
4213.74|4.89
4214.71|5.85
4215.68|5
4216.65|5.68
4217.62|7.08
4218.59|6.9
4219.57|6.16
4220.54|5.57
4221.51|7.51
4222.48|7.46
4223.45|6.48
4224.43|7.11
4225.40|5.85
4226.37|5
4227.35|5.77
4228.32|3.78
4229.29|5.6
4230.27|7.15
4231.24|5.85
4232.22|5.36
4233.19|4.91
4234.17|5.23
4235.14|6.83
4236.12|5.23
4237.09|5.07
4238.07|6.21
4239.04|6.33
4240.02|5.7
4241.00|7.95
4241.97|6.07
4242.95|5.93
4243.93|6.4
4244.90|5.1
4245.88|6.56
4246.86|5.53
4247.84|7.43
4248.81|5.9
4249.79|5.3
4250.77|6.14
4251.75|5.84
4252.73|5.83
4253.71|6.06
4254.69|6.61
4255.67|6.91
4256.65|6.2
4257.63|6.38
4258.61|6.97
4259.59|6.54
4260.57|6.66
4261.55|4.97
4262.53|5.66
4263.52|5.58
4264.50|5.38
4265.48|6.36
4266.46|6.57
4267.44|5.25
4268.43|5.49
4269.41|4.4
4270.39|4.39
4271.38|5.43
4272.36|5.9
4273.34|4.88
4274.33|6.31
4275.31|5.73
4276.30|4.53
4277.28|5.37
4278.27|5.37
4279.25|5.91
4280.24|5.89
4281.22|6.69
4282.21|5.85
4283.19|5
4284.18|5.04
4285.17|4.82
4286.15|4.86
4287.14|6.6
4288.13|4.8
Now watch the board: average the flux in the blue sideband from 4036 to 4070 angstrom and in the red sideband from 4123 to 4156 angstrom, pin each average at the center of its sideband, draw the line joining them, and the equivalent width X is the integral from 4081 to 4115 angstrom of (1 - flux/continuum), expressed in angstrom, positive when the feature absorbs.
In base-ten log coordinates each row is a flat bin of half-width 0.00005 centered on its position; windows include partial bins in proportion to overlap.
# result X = 1.15 angstrom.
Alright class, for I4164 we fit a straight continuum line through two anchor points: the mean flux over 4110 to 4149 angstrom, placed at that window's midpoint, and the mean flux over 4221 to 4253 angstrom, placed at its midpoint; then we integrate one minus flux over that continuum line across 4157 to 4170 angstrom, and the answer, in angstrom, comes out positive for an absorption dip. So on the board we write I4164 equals 0.86 angstrom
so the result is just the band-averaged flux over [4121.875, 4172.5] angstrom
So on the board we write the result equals 5.46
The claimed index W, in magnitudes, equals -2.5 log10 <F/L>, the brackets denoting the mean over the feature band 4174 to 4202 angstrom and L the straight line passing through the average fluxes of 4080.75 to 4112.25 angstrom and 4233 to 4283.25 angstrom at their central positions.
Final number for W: 0.05 mag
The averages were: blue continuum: 5.47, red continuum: 5.87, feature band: 5.44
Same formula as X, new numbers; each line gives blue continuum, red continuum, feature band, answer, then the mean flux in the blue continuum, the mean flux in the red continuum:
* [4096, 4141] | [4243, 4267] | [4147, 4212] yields 3.8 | 5.54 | 6.12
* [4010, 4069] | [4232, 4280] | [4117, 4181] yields 3.4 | 5.83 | 5.85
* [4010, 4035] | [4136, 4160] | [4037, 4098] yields 1.5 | 5.9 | 5.47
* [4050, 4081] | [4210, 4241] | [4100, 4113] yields 0.4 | 5.49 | 5.91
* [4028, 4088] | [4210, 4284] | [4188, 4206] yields 0.8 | 5.6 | 5.88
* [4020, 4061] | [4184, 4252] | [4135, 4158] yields 1.1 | 5.74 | 5.8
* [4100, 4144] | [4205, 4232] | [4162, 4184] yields 1.3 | 5.58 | 5.94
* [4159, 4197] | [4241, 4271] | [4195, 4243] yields -2.0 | 5.35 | 5.98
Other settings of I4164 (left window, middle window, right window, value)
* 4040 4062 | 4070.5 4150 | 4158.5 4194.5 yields 0.6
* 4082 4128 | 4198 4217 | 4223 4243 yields 0.3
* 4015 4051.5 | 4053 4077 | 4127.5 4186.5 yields 1.0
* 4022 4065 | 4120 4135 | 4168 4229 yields 0.1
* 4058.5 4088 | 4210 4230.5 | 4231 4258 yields -0.1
